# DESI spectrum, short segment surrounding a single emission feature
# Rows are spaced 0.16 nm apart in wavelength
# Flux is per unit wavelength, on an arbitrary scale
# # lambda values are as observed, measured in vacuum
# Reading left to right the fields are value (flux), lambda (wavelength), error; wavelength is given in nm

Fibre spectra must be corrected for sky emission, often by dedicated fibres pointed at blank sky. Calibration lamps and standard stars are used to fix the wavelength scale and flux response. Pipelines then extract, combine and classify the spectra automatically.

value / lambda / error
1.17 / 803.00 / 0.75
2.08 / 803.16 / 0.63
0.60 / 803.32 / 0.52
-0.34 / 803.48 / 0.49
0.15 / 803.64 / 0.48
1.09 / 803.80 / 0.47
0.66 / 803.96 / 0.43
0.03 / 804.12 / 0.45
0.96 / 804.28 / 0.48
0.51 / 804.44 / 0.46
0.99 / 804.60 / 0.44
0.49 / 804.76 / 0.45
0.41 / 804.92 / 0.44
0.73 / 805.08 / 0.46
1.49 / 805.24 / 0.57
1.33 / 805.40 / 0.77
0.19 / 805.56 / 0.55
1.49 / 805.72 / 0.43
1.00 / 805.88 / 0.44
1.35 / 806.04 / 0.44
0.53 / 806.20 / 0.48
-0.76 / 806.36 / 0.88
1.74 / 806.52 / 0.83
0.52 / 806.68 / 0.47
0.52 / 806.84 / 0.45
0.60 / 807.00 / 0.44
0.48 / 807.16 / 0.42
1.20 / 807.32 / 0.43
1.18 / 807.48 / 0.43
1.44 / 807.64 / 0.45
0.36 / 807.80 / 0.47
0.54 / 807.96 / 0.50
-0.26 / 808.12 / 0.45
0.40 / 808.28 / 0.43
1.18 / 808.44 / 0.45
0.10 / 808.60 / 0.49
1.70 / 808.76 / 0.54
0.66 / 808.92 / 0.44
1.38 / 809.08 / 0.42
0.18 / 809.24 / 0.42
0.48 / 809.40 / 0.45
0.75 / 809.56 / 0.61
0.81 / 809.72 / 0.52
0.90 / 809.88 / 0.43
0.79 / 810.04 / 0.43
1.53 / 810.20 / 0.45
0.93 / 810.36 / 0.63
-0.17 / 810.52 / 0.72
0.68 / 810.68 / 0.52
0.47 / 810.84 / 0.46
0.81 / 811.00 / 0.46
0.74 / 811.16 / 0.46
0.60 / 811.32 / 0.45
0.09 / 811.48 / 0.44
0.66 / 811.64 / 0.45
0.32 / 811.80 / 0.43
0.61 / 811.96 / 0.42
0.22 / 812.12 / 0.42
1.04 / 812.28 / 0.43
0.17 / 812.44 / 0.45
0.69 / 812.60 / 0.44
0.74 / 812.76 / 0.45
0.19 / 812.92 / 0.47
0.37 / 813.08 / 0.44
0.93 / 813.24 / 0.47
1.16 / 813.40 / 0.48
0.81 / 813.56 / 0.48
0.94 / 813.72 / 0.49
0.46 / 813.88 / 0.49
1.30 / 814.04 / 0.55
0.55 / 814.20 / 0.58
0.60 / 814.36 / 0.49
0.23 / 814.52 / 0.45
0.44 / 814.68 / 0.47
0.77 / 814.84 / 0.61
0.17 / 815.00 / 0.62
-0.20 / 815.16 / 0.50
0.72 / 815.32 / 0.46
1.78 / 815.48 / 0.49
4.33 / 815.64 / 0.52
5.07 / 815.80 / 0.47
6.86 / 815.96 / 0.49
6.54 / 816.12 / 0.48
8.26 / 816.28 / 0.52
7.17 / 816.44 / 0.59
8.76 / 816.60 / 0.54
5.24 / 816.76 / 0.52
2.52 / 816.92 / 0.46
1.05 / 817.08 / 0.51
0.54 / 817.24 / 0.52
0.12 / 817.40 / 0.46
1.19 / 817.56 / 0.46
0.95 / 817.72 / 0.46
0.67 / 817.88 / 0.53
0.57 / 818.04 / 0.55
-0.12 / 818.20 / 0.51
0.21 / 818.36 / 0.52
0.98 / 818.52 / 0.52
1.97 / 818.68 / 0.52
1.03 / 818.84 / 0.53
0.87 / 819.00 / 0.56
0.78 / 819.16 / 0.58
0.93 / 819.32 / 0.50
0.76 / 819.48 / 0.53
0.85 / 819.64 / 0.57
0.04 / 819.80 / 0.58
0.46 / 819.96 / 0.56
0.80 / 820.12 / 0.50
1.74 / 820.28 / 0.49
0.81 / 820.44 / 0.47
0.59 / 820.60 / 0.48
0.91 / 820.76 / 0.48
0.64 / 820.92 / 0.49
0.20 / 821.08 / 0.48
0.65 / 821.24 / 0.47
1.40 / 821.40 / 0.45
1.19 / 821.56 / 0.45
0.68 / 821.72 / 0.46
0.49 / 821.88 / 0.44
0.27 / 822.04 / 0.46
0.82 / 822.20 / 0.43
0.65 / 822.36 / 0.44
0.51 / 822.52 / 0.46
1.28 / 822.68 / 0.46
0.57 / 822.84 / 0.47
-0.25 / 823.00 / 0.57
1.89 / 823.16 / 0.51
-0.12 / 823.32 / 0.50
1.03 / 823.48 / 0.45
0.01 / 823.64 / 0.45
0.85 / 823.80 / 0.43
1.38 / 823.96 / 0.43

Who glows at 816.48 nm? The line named [O II]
